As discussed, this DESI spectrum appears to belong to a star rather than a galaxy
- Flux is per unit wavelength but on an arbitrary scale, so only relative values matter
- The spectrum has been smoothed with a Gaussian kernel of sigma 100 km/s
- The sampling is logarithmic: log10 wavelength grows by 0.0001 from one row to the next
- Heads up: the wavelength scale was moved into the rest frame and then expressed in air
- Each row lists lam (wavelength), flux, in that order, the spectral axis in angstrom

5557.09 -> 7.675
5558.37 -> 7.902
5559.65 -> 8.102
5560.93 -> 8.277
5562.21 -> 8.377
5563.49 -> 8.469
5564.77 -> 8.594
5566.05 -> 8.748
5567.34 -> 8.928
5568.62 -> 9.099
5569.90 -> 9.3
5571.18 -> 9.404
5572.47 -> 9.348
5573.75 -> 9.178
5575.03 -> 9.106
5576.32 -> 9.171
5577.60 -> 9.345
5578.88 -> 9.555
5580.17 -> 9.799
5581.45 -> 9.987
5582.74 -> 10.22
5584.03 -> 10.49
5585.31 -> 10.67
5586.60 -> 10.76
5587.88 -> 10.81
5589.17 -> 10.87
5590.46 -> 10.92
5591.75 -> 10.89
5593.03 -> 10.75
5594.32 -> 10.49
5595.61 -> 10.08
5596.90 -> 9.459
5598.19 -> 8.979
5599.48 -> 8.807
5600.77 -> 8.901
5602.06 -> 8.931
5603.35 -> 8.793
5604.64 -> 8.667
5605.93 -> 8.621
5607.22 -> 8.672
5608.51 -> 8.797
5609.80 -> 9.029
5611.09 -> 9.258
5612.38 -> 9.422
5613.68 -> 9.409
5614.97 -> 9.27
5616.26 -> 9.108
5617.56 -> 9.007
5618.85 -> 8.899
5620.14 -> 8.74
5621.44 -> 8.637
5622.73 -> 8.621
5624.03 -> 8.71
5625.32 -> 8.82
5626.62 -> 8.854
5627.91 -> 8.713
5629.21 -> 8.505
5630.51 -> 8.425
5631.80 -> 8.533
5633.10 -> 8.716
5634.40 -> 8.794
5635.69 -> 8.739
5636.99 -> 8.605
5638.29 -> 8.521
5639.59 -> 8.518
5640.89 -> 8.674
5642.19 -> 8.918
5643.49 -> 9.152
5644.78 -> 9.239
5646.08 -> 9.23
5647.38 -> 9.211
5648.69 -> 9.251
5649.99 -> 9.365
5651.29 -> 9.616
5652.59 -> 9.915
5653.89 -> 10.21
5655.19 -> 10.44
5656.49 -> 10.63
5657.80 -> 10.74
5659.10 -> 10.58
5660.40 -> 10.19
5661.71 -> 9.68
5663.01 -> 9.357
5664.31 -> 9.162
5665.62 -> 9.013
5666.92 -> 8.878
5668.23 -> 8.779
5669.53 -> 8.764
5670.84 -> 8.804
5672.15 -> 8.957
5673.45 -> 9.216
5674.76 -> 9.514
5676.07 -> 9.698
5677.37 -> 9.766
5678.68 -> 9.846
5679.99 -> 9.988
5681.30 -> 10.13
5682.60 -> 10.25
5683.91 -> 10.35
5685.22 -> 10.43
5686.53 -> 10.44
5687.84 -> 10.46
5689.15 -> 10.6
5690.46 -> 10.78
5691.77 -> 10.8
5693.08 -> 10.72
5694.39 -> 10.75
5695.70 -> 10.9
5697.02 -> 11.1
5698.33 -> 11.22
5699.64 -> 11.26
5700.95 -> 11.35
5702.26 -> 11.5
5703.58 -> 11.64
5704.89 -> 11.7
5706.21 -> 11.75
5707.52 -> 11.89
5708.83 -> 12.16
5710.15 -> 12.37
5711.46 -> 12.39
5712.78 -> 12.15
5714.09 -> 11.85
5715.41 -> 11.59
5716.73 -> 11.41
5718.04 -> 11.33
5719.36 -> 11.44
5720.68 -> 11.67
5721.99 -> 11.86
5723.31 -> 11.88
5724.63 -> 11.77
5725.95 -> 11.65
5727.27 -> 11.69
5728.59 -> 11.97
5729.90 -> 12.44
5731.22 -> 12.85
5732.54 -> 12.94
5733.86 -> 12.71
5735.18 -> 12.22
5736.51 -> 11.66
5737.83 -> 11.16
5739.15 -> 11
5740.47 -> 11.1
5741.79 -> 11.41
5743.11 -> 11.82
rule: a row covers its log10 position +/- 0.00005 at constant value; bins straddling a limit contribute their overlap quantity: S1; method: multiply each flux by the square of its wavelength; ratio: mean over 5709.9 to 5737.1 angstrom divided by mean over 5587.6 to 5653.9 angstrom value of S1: 1.36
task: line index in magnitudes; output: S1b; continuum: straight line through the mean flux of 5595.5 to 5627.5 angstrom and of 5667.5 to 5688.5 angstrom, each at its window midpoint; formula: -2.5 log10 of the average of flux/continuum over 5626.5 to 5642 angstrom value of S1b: 0.07 mag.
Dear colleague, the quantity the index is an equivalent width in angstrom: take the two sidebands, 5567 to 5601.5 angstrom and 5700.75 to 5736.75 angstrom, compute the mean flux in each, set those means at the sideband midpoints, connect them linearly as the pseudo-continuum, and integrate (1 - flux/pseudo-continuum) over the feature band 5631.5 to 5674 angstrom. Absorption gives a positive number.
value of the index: 6.3 angstrom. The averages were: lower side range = 9.83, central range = 9.29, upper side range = 11.9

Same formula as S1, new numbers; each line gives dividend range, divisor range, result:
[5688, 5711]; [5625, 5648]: 1.32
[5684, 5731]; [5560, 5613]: 1.26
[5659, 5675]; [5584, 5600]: 0.92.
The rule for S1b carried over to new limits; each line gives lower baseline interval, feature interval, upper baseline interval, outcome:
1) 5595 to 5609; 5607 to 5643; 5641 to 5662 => 0.060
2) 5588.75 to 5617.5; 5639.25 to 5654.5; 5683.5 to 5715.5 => 0.110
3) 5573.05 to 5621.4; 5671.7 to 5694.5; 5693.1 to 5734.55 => 0.106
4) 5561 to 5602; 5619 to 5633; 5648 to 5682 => 0.115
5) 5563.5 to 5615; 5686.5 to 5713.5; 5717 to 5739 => 0.009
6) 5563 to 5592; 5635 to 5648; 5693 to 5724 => 0.195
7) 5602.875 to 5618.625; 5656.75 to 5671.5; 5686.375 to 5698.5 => 0.075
